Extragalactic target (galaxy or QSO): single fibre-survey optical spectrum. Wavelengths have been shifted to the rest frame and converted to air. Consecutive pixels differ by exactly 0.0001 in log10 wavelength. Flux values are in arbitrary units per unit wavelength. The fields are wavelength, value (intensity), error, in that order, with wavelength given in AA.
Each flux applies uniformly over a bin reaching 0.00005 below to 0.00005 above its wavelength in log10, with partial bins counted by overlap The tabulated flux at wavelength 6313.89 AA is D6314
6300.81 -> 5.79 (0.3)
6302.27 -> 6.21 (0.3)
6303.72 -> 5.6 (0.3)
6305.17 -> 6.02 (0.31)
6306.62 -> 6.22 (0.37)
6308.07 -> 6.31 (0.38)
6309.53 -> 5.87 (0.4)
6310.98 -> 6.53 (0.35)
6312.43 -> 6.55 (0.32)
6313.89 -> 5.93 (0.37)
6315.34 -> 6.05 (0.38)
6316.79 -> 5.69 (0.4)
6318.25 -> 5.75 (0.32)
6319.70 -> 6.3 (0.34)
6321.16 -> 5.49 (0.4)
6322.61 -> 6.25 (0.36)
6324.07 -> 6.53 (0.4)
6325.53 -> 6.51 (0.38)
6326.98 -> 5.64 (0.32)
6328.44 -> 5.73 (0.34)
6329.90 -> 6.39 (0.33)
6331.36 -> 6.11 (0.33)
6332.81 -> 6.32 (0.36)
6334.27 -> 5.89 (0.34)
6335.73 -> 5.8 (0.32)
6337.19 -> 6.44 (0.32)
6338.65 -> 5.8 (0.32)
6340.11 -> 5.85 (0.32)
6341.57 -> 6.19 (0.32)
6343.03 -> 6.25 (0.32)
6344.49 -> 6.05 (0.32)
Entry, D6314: 5.93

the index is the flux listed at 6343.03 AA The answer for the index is 6.25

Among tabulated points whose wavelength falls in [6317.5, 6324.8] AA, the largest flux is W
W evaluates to 6.53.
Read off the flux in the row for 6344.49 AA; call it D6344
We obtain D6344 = 6.05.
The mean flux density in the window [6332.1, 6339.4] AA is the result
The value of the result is 6.04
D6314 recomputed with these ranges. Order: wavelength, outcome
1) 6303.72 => 5.6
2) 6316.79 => 5.69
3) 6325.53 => 6.51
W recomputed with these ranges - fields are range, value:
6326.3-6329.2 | 5.73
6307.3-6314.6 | 6.55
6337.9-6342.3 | 6.19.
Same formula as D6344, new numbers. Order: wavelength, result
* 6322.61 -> 6.25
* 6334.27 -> 5.89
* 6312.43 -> 6.55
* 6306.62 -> 6.22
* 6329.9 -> 6.39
